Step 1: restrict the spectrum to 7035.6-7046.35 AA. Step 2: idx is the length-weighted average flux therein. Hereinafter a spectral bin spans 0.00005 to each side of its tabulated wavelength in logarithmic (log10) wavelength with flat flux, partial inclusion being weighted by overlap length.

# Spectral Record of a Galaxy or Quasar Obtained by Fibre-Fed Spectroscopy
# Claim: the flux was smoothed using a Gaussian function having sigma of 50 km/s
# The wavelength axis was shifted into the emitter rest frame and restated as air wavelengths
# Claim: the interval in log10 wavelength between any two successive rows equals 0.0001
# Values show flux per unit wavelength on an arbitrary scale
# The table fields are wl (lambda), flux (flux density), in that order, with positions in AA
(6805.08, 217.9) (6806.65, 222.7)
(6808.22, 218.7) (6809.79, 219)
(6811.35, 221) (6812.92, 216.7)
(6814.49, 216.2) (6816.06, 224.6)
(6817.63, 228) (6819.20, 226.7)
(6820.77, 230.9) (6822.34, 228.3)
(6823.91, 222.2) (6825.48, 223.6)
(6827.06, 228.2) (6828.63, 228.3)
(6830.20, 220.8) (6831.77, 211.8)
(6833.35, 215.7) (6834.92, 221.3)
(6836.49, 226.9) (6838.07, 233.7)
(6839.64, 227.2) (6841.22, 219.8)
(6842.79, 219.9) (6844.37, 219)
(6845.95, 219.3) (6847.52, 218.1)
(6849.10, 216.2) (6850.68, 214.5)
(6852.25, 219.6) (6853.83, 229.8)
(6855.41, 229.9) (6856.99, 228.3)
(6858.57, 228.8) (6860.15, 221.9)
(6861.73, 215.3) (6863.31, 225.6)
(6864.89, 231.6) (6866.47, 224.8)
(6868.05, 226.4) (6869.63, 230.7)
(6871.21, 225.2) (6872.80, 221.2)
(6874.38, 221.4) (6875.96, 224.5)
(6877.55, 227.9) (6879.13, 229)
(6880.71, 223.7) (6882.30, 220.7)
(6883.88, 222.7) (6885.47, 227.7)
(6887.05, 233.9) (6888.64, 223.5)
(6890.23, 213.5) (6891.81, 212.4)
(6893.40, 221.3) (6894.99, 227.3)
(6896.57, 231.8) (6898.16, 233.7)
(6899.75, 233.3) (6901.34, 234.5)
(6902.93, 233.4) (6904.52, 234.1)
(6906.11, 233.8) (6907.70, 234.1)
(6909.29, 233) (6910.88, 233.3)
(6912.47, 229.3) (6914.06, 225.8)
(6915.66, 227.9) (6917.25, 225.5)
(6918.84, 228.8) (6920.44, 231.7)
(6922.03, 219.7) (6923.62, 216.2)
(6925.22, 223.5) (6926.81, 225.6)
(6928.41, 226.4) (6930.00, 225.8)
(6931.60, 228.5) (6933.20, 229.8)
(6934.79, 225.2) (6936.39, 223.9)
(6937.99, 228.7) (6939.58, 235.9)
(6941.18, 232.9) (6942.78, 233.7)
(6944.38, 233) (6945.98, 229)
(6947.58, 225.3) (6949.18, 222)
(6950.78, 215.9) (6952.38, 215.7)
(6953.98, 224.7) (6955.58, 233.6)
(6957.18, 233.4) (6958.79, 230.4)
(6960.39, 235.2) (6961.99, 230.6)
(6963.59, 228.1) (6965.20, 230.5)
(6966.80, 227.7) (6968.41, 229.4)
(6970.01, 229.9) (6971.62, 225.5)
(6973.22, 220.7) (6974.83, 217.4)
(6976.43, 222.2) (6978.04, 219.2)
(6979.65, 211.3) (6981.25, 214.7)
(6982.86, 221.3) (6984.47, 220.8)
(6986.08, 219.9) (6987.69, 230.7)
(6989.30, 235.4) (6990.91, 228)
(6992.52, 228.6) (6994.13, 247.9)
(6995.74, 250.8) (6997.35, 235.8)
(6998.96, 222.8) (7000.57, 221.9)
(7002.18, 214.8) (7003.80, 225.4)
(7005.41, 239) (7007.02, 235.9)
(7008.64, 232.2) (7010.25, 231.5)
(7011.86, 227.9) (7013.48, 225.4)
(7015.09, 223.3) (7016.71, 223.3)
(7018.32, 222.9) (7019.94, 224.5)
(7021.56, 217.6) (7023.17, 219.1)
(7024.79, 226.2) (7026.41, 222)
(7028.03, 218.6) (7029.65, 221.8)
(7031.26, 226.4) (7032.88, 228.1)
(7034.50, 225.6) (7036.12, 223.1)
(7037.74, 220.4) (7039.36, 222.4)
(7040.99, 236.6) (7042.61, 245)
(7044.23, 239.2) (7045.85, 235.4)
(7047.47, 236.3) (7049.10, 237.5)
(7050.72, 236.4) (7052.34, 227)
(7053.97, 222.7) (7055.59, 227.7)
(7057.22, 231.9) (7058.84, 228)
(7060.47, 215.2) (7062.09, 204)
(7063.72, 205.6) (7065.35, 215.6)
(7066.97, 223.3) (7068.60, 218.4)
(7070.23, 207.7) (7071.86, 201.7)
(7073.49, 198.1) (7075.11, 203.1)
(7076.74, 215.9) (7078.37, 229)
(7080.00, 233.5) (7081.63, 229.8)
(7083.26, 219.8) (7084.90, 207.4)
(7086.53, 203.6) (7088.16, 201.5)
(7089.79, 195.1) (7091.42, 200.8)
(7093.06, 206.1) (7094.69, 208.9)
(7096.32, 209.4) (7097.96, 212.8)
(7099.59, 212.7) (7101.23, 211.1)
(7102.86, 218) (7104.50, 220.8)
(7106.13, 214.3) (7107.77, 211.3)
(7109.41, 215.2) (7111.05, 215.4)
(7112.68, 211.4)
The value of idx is 232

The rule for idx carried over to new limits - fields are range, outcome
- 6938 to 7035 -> 227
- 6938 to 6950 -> 230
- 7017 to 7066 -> 225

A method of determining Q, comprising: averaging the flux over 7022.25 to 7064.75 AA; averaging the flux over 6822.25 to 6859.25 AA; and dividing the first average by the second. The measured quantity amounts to 1.01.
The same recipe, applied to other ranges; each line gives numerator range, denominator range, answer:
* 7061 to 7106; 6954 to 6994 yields 0.94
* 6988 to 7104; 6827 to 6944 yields 0.98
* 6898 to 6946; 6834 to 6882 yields 1.02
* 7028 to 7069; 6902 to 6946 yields 0.99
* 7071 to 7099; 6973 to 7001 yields 0.93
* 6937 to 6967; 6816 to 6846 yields 1.02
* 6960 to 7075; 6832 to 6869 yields 1.01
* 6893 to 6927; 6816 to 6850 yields 1.03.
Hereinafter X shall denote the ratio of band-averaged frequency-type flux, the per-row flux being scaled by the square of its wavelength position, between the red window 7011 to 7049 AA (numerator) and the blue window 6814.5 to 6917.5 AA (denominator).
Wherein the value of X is 1.1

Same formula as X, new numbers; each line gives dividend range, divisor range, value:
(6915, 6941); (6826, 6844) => 1.04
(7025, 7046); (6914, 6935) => 1.04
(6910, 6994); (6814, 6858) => 1.05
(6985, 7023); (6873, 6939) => 1.04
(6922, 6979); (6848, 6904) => 1.03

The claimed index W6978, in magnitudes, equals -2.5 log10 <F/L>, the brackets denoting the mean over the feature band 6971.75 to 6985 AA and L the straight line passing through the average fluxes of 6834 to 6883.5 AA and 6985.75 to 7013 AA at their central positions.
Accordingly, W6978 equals 0.05 mag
